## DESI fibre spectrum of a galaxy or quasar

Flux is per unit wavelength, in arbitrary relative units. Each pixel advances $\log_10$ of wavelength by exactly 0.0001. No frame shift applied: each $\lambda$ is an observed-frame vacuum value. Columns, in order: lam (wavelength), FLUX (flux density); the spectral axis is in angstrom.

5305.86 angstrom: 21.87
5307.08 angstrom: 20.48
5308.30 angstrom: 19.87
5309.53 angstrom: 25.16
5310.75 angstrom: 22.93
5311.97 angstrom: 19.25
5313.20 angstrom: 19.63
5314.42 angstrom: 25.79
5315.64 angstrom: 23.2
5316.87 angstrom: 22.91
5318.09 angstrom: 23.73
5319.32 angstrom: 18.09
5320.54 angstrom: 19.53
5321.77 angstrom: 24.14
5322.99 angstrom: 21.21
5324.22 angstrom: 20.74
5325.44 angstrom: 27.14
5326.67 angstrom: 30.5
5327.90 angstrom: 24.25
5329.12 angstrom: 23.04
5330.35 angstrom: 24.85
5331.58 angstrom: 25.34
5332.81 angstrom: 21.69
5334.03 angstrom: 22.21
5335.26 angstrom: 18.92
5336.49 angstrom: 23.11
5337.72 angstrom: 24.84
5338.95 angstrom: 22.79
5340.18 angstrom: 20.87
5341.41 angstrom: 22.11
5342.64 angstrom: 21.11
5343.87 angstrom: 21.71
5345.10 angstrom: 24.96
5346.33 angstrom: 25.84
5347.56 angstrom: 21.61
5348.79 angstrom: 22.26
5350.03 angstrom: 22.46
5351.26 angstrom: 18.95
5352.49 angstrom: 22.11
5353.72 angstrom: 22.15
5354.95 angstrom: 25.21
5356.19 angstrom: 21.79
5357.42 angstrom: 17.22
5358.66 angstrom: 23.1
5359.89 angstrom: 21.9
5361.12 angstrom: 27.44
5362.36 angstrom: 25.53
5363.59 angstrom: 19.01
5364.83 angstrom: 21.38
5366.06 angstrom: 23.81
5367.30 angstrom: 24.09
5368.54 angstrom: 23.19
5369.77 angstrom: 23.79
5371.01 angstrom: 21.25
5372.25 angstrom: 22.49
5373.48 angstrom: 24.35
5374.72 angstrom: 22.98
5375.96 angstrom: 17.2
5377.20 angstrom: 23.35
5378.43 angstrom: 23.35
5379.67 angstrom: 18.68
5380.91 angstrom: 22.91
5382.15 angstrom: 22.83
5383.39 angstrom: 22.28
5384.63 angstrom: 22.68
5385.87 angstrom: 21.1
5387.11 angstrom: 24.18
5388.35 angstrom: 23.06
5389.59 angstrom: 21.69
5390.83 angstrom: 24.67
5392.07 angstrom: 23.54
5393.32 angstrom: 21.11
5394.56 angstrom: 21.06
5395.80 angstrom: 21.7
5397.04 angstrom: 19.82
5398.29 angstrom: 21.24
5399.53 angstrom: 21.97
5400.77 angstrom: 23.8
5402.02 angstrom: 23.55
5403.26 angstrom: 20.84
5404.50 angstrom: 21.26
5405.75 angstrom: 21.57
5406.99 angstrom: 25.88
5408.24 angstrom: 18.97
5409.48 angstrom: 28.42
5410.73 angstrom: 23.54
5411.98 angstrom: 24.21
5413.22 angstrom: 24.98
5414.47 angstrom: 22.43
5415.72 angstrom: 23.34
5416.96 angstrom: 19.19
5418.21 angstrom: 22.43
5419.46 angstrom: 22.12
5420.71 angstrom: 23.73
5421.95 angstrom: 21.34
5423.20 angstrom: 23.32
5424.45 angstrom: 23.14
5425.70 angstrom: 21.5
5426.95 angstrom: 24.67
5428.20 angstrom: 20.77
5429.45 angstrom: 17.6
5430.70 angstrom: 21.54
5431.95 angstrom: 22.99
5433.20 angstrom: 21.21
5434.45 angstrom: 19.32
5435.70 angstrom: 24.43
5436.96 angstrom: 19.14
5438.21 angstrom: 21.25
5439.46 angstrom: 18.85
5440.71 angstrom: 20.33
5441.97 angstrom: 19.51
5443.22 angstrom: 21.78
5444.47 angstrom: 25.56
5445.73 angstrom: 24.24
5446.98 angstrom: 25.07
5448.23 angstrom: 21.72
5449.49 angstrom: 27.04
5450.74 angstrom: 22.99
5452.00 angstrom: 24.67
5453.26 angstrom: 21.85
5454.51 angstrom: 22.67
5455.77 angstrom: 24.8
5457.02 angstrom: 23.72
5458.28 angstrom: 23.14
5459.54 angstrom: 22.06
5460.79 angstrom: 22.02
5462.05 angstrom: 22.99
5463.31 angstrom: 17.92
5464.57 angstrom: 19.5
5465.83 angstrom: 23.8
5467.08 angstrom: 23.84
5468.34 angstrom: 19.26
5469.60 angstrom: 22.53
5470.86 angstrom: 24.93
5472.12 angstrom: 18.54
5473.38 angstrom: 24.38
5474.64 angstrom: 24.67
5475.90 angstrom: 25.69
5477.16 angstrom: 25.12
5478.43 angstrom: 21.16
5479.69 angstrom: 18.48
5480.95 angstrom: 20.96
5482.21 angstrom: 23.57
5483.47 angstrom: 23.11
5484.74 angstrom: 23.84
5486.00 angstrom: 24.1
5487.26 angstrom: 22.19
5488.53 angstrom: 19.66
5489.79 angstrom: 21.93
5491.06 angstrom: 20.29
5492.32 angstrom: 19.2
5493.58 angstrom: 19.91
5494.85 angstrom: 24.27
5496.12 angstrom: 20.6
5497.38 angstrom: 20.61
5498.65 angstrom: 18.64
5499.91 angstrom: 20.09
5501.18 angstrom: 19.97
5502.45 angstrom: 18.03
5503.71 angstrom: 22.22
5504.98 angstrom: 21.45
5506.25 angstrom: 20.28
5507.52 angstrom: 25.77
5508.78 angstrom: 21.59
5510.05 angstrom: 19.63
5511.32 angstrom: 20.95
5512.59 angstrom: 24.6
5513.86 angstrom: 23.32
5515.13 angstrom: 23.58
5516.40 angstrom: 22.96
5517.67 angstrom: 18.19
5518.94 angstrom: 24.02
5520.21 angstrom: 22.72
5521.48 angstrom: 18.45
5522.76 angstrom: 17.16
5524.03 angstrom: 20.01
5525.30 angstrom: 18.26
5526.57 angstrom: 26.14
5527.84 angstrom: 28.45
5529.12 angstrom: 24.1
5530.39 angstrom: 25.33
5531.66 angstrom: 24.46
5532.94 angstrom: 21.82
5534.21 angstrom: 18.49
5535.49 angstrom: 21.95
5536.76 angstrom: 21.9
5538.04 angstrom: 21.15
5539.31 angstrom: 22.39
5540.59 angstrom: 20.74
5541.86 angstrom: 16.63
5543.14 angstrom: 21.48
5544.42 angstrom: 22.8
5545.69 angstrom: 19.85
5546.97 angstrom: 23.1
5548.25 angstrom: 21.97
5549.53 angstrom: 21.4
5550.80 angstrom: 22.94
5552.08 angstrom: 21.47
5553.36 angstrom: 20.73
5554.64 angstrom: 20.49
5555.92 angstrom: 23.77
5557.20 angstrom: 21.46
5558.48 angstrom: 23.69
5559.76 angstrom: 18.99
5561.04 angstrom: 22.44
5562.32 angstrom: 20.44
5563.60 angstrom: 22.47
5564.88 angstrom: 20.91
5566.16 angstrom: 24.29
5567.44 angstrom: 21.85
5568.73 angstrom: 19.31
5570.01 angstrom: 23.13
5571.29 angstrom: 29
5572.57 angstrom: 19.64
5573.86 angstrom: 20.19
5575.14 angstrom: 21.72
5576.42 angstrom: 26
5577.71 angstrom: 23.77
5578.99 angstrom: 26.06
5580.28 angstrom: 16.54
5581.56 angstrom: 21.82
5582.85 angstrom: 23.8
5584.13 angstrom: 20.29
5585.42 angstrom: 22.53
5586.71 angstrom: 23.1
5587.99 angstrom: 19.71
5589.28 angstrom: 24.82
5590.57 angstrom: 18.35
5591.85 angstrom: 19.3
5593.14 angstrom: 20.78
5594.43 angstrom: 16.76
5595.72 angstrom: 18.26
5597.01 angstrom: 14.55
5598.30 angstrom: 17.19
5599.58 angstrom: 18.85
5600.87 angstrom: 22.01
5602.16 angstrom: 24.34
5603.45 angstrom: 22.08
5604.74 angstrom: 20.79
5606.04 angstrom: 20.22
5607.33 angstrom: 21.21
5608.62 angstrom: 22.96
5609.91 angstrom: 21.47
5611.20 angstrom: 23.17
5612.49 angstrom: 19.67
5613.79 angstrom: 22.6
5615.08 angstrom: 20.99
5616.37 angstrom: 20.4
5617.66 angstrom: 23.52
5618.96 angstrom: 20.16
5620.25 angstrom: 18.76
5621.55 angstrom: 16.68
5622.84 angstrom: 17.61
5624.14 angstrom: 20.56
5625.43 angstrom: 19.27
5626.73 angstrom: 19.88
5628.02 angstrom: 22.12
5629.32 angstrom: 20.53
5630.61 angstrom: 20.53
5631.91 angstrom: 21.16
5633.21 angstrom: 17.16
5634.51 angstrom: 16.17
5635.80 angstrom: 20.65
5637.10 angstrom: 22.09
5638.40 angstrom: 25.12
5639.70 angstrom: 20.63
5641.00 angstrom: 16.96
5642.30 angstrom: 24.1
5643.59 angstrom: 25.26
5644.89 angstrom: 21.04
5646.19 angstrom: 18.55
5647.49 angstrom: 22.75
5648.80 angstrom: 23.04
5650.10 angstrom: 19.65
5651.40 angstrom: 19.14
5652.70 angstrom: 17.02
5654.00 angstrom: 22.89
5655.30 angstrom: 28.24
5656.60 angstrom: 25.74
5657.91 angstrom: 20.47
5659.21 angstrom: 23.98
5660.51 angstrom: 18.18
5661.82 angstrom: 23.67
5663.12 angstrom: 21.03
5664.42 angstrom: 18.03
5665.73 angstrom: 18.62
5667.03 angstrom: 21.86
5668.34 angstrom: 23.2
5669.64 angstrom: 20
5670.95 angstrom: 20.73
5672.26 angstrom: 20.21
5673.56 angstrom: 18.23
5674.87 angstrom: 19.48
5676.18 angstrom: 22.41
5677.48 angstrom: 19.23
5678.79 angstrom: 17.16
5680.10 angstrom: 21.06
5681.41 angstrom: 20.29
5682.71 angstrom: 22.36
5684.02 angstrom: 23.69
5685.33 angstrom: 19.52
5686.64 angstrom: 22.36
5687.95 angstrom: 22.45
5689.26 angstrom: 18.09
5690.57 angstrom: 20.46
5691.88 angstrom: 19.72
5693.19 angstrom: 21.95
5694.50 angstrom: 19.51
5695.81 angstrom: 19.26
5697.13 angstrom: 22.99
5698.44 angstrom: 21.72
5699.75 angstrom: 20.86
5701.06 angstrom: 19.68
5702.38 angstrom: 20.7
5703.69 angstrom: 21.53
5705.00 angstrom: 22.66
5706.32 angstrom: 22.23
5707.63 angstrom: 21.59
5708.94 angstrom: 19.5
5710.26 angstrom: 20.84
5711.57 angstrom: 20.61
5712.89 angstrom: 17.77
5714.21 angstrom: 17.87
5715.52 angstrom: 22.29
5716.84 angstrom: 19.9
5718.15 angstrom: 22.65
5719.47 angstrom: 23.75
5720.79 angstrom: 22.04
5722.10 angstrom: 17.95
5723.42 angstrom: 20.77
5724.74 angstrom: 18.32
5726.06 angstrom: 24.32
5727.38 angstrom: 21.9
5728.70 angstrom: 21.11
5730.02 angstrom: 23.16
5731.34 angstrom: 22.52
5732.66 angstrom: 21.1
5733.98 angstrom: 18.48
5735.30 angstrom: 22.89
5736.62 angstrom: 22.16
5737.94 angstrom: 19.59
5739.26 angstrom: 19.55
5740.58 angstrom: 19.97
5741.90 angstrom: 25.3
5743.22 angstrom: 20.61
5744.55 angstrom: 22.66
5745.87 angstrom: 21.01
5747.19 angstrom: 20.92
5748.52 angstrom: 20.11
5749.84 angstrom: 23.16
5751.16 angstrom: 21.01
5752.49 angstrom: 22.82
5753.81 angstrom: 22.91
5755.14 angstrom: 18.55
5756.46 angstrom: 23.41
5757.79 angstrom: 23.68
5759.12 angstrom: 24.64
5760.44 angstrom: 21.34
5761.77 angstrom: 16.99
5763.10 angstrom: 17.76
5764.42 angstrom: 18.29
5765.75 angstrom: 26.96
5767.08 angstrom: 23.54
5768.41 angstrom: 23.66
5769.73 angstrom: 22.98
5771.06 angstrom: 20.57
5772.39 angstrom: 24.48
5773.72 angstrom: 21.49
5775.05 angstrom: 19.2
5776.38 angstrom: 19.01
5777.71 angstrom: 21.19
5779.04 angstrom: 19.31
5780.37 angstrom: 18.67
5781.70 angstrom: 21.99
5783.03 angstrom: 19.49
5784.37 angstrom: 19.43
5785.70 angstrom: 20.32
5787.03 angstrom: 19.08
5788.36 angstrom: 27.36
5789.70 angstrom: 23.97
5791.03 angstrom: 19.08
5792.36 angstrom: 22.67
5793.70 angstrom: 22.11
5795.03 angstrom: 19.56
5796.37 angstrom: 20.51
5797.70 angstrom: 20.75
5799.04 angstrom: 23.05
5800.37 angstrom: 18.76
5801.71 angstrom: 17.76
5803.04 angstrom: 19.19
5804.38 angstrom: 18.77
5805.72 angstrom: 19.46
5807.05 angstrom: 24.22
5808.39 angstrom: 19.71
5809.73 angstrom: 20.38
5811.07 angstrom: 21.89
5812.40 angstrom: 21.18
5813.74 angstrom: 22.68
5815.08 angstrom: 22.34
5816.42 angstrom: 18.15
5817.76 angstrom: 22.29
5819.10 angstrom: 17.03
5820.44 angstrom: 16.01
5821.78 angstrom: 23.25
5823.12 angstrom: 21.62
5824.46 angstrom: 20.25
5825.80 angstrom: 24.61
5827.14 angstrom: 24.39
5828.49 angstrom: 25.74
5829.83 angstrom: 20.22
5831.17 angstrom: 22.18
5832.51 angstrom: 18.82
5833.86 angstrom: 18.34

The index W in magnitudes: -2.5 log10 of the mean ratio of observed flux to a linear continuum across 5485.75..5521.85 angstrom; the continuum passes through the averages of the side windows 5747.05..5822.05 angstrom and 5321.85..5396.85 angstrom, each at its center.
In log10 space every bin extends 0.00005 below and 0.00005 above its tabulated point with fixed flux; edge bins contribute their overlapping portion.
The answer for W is 0.038 mag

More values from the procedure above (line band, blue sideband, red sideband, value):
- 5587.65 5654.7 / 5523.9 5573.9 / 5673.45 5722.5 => 0.05 mag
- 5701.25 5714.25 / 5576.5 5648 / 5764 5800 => 0.03 mag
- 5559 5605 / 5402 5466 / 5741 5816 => 0.03 mag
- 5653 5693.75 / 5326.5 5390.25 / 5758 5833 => 0.02 mag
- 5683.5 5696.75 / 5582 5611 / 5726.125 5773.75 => 0.03 mag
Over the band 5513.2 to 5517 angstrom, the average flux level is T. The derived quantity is 23.3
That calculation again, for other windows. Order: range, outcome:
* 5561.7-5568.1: 22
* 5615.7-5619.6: 21.4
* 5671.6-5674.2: 19.2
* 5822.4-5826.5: 22.2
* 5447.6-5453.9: 23.7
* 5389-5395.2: 22.4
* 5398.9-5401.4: 22.9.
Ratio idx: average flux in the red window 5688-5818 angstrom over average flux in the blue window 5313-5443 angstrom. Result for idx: 0.94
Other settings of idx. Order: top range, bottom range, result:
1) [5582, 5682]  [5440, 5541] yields 0.94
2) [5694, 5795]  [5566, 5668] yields 1.01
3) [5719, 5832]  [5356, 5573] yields 0.96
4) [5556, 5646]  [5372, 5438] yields 0.95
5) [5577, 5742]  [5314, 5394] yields 0.92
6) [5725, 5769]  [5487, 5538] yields 1.00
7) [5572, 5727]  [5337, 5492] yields 0.93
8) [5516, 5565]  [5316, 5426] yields 0.96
